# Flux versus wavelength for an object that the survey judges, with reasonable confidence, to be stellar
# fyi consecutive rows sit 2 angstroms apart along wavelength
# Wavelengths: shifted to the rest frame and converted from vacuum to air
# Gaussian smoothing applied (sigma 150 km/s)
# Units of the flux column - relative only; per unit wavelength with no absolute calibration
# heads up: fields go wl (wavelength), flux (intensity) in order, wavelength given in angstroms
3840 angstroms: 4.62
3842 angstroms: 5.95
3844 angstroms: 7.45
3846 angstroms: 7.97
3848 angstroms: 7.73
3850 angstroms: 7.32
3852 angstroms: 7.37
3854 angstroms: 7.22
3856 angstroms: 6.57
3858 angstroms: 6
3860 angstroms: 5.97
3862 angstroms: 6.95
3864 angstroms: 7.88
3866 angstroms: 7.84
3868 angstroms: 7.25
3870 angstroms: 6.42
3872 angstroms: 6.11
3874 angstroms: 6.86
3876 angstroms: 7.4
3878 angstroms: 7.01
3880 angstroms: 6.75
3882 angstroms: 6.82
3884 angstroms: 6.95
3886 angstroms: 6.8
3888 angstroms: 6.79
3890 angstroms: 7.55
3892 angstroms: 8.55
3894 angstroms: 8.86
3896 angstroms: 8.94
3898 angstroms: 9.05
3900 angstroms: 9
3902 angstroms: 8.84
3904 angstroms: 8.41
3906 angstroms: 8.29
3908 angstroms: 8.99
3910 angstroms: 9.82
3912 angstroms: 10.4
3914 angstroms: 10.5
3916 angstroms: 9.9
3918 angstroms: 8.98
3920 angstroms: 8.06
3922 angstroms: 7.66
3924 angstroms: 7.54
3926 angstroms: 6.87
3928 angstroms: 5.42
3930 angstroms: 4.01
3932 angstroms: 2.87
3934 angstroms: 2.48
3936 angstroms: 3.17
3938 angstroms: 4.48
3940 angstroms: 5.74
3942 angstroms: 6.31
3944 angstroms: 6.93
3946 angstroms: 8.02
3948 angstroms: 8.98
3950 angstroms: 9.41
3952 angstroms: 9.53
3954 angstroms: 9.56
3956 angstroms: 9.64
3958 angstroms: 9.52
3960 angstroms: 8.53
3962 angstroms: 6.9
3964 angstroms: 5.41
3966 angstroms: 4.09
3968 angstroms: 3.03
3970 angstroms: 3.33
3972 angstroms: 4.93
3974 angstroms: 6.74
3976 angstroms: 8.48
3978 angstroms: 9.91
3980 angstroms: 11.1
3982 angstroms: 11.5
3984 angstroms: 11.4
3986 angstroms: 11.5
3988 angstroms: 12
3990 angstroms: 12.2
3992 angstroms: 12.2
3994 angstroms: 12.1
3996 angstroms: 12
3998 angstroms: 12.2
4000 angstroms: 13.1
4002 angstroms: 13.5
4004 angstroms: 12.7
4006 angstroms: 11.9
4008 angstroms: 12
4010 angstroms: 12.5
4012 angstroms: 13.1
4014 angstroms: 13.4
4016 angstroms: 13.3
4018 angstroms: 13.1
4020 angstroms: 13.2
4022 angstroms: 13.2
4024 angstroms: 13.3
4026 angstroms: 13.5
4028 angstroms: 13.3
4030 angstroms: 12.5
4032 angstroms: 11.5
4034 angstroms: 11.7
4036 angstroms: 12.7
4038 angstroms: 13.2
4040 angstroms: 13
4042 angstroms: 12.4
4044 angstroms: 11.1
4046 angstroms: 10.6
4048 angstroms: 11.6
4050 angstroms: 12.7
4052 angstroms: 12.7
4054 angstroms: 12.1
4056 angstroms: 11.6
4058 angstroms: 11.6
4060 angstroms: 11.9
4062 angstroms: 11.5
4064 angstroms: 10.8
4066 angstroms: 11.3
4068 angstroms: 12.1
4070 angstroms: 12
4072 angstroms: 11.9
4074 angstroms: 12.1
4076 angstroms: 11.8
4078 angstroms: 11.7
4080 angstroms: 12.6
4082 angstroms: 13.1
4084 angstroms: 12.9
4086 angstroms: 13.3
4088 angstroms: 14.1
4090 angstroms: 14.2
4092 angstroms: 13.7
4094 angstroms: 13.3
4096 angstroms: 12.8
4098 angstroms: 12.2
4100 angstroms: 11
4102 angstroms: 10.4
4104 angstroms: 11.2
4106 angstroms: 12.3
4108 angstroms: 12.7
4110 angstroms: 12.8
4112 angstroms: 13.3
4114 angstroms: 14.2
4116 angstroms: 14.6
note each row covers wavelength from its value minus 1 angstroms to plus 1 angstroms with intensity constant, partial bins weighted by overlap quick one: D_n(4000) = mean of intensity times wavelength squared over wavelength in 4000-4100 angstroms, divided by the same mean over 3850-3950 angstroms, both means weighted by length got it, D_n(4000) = 1.85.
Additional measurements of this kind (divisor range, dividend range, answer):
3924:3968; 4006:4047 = 2.02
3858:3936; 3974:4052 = 1.74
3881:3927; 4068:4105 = 1.62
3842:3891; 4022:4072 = 1.89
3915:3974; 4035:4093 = 1.98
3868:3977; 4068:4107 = 1.86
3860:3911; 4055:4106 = 1.74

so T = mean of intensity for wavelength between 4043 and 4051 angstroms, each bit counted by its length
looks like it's 11.5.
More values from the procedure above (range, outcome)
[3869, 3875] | 6.46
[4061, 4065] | 11.2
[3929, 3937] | 3.13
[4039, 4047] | 11.8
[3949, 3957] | 9.54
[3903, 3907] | 8.35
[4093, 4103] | 11.9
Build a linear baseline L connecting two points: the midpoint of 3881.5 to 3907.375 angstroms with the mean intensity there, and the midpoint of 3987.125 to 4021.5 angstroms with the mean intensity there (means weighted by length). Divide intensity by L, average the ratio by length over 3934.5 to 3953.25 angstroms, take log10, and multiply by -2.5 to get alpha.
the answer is 0.430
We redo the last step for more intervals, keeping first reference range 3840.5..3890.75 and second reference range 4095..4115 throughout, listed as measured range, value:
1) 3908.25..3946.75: 0.208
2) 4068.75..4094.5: -0.091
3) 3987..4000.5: -0.238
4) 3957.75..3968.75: 0.436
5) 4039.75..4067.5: -0.058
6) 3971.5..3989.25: -0.040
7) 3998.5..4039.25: -0.231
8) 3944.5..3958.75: -0.032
